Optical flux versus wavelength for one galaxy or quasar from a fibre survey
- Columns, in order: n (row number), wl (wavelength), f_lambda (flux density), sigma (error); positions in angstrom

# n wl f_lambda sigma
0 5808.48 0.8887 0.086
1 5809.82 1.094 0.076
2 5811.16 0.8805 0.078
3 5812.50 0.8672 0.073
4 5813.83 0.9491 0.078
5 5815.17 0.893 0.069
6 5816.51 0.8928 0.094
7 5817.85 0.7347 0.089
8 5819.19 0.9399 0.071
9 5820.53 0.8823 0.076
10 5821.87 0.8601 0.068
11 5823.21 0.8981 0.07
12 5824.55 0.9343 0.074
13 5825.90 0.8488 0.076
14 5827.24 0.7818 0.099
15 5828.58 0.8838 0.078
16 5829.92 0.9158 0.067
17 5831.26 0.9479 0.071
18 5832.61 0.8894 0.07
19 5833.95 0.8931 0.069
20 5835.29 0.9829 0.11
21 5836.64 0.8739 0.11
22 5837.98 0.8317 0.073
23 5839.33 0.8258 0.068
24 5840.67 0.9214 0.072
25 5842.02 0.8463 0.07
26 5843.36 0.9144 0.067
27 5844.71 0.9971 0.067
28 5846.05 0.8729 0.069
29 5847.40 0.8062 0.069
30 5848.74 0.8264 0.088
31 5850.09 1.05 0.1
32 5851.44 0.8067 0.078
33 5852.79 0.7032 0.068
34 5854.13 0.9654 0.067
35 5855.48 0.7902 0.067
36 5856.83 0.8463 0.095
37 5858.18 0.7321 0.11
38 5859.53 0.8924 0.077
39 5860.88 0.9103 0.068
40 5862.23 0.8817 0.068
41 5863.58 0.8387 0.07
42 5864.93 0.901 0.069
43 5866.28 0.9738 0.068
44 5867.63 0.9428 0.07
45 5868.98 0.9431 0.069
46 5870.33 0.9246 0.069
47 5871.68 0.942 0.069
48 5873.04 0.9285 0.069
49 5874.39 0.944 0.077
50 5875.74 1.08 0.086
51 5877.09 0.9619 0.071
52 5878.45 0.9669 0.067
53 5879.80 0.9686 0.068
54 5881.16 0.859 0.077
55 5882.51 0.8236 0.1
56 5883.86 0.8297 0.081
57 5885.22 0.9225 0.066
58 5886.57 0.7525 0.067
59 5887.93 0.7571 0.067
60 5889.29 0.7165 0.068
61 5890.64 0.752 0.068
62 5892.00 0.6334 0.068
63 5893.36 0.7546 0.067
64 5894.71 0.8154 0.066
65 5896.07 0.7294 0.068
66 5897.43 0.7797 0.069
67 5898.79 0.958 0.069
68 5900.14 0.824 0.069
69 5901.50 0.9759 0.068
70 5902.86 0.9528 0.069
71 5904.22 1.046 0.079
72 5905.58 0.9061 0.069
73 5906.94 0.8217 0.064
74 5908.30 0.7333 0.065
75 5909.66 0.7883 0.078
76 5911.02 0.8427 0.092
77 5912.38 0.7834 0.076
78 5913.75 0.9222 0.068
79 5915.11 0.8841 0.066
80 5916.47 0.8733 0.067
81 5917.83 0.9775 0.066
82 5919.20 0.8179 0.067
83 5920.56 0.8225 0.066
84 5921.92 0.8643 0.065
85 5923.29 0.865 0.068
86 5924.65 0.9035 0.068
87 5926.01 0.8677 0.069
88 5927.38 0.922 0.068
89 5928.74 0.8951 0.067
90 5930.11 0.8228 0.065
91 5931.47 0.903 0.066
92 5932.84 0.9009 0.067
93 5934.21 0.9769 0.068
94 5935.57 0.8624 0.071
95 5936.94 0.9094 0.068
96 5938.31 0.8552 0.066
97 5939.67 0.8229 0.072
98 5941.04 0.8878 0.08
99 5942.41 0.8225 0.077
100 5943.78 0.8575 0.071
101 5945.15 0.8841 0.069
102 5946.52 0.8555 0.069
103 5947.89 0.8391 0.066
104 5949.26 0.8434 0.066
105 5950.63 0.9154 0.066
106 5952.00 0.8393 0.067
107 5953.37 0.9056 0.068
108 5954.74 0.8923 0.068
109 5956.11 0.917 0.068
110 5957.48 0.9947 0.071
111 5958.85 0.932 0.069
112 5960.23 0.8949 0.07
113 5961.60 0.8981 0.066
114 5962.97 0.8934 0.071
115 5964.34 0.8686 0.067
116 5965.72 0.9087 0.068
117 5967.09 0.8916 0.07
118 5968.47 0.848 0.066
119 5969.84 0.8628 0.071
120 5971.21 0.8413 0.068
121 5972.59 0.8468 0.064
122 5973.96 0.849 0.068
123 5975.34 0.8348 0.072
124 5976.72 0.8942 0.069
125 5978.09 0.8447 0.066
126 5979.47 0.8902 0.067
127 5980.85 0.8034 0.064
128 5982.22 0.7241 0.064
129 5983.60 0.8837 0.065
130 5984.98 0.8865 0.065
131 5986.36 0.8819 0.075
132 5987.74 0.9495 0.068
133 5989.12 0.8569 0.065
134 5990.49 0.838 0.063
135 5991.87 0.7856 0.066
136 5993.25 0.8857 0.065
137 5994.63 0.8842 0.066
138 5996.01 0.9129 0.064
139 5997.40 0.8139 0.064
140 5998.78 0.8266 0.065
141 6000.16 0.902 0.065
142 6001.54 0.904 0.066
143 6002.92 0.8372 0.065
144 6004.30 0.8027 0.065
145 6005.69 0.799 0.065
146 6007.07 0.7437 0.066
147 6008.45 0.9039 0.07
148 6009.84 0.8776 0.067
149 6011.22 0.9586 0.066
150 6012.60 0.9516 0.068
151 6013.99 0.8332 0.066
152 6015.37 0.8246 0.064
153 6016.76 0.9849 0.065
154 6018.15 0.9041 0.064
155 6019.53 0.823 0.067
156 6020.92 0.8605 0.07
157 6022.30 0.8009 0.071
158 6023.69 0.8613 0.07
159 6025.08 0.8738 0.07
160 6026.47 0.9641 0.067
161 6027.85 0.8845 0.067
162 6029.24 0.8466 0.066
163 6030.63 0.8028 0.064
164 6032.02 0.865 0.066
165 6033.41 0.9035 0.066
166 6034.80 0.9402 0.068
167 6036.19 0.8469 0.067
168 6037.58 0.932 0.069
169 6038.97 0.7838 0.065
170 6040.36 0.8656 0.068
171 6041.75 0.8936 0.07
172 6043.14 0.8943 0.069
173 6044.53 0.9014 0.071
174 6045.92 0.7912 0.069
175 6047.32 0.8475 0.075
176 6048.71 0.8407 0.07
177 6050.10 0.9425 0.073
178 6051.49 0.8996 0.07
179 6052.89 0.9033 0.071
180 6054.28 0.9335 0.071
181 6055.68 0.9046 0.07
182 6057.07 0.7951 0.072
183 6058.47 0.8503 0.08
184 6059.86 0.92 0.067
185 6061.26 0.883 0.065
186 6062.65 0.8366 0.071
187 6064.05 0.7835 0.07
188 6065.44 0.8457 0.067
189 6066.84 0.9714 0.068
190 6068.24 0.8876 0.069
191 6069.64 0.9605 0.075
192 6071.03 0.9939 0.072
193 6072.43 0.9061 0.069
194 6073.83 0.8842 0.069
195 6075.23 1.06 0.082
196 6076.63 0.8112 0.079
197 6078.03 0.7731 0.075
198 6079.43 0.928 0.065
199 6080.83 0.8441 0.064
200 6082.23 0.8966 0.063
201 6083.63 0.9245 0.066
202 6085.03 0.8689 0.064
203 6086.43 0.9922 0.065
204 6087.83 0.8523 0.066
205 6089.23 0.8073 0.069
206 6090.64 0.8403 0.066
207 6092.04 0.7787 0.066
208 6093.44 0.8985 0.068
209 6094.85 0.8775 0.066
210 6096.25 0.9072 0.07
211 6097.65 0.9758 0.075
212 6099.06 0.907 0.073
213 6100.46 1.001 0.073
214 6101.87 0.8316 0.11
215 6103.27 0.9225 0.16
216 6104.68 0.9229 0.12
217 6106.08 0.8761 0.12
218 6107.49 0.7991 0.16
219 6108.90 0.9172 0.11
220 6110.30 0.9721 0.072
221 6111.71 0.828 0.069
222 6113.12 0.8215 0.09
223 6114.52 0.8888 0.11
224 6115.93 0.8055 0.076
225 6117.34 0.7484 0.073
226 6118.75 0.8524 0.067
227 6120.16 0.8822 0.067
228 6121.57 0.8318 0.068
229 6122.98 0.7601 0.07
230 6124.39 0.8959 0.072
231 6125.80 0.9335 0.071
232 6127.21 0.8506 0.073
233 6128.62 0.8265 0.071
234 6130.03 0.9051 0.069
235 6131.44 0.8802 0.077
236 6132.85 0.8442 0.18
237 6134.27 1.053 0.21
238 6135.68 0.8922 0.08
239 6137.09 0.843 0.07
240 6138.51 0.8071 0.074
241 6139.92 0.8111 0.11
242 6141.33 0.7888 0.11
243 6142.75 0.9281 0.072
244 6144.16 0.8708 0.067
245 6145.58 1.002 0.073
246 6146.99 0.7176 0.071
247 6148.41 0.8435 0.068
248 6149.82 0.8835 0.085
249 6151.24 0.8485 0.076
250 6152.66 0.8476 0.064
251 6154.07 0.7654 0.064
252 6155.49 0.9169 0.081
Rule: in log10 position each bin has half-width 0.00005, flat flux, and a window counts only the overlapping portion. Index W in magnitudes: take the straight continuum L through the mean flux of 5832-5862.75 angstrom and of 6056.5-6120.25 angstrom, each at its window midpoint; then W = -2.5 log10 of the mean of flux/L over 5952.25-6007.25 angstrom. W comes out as 0.01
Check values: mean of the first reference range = 0.872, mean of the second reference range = 0.881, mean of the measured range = 0.867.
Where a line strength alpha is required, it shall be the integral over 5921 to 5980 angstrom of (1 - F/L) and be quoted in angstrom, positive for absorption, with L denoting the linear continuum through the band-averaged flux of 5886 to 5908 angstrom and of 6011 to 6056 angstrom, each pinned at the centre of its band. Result -2.4 angstrom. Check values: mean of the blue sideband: 0.822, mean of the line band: 0.879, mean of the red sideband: 0.88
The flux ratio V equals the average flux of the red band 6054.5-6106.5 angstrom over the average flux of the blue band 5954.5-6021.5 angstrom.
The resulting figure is 1.02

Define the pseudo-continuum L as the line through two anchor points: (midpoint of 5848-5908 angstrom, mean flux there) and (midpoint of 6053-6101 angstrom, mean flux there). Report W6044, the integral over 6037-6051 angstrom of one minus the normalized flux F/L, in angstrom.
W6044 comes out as 0.3 angstrom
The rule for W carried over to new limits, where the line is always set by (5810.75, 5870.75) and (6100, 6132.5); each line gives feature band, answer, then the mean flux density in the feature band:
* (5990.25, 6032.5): 0.011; 0.863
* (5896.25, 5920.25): 0.008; 0.872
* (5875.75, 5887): -0.025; 0.9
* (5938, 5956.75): 0.011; 0.867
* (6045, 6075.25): -0.024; 0.889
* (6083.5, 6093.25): 0.004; 0.865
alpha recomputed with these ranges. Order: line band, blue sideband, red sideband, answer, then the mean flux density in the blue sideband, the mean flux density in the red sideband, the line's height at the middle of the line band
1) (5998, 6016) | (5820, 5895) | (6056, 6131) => 0.4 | 0.874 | 0.878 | 0.877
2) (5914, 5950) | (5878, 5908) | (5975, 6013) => -1.2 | 0.841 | 0.86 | 0.848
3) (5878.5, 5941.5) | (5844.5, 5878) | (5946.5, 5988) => 2.3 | 0.898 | 0.875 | 0.887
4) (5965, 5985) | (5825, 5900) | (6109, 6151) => 0.3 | 0.87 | 0.862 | 0.866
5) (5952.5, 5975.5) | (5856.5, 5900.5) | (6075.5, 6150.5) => -0.6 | 0.864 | 0.871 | 0.866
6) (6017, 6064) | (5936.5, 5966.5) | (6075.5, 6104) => 0.6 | 0.883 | 0.885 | 0.884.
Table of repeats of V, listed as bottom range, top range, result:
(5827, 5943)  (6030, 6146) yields 1.01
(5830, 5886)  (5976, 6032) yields 0.96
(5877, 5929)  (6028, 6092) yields 1.03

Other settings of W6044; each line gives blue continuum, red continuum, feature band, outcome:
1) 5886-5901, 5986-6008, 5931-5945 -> -1.3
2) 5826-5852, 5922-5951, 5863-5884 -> -1.1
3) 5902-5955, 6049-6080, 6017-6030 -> 0.2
